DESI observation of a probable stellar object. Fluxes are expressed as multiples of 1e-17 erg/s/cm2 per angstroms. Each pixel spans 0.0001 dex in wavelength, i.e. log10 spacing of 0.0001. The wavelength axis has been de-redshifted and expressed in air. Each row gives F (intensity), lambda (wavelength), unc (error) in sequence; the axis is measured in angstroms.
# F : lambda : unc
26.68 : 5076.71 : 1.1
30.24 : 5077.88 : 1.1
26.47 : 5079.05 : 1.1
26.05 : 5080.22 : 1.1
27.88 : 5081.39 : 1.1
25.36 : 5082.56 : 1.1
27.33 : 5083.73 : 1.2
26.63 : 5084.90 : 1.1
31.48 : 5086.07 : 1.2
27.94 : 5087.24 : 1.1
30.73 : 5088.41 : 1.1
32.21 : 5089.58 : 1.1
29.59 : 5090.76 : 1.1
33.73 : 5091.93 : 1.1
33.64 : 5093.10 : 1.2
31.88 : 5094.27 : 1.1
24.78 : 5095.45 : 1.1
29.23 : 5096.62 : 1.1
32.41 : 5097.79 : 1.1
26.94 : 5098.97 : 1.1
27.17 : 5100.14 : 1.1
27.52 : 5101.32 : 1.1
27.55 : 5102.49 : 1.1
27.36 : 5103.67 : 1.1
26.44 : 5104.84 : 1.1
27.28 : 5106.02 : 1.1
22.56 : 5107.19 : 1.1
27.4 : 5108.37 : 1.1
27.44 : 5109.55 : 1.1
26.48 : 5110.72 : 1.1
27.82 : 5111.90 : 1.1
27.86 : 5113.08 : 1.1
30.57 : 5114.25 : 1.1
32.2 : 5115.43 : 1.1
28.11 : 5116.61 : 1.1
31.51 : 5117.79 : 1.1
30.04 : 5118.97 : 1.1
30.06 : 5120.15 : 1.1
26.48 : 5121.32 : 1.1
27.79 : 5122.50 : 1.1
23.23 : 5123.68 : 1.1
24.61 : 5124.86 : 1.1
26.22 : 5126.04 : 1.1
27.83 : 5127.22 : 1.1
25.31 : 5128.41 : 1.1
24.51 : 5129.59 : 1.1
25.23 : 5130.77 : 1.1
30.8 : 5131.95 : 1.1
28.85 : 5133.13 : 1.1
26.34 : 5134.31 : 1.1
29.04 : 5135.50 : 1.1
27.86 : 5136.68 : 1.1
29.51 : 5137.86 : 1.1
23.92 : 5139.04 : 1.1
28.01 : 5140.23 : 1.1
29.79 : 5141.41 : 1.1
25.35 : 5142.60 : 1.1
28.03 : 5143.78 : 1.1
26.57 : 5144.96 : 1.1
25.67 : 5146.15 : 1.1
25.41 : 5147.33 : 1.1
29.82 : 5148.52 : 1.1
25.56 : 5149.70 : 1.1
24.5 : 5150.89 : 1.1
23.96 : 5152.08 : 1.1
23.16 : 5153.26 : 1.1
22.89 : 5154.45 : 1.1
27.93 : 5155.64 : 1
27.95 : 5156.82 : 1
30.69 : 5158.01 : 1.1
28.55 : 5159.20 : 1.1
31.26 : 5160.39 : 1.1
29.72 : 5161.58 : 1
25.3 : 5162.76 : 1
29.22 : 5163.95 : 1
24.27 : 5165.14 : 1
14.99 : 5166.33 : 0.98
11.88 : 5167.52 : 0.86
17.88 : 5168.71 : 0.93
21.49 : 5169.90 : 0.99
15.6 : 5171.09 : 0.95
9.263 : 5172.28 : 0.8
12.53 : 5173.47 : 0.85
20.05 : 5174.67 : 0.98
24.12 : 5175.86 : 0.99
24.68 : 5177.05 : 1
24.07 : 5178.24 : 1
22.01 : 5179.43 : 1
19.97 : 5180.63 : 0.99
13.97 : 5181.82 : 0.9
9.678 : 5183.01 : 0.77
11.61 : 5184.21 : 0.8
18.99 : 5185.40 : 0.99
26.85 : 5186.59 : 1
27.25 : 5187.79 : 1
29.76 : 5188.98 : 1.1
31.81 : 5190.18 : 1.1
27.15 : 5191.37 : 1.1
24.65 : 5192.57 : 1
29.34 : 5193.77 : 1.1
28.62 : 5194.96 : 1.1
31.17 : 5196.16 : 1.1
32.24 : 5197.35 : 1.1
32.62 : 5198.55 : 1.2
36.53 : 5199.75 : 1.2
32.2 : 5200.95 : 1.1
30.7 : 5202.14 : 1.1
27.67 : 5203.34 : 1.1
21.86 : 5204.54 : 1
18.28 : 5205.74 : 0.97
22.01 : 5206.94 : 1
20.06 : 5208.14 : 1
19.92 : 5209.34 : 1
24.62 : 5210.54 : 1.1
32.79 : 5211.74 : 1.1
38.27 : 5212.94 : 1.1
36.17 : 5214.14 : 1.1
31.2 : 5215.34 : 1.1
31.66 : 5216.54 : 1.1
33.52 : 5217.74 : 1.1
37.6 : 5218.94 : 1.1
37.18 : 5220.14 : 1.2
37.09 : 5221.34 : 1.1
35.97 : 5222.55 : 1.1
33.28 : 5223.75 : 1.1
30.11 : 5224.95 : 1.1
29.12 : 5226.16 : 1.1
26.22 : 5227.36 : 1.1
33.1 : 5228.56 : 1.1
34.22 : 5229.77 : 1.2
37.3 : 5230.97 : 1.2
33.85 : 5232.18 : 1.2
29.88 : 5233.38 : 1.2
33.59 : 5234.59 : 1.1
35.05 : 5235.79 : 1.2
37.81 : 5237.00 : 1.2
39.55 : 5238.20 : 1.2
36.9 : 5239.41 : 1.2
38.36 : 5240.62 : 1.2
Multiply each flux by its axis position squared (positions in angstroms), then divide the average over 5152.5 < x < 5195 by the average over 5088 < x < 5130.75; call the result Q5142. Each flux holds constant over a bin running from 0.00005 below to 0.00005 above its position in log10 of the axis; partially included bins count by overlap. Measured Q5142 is 0.83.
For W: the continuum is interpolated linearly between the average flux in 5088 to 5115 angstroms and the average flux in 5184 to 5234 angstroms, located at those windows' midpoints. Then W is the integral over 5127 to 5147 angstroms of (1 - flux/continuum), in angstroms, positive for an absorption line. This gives 1.3 angstroms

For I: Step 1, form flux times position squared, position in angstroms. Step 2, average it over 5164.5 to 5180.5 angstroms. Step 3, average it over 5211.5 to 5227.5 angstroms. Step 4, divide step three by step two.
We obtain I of 1.8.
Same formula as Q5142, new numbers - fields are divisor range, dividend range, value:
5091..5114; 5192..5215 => 1.05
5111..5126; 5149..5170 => 0.89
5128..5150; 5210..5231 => 1.26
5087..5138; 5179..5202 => 0.94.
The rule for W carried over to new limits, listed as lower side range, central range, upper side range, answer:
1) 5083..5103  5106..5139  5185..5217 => 1.8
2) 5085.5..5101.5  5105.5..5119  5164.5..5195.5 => -0.1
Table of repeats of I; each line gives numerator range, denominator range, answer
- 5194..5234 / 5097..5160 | 1.17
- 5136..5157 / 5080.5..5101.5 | 0.92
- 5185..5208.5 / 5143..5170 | 1.12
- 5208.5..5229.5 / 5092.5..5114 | 1.20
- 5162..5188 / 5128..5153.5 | 0.73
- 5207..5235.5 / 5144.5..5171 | 1.32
